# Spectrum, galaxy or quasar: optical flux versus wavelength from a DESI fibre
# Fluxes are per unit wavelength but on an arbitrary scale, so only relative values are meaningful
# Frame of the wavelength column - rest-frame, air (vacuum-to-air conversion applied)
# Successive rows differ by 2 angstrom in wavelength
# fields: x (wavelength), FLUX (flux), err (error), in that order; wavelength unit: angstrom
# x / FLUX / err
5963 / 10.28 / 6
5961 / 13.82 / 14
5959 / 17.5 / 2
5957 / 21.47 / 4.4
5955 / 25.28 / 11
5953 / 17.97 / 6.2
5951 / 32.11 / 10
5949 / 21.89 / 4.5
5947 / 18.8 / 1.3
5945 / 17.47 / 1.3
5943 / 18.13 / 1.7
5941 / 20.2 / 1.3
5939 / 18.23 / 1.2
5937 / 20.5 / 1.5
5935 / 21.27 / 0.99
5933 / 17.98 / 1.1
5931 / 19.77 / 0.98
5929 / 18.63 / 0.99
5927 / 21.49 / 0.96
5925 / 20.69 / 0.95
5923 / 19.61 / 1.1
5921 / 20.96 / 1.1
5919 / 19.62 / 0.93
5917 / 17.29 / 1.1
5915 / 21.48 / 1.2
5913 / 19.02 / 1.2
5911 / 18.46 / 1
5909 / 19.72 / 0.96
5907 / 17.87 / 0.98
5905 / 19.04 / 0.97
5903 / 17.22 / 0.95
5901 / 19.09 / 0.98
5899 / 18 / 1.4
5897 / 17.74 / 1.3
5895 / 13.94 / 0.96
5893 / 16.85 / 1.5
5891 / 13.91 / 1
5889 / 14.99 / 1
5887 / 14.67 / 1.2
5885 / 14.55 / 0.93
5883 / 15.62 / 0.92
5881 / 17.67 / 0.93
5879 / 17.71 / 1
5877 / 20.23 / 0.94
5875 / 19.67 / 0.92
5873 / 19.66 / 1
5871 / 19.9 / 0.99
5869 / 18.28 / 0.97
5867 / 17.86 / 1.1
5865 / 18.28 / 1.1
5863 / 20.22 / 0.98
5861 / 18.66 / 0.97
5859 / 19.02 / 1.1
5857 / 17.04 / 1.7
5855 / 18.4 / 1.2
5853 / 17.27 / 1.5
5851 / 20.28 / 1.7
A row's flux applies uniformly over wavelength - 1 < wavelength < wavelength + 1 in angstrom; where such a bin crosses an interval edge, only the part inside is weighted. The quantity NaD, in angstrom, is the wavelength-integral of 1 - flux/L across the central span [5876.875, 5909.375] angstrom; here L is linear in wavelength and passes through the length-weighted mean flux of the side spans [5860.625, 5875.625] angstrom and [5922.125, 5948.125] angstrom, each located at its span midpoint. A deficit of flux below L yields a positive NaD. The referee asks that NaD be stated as 4.00 angstrom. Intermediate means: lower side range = 19.1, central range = 16.8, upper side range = 19.5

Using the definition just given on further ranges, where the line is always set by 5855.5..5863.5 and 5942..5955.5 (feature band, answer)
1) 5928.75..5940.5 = 0.9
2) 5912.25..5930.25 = 0.7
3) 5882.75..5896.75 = 3.3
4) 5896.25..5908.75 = 1.1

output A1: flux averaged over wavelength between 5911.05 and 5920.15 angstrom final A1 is 19.3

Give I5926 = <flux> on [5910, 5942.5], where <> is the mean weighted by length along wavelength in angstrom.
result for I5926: 19.7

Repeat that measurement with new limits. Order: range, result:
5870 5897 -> 16.9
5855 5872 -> 18.6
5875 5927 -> 17.9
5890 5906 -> 17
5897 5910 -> 18.4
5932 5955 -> 20.6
